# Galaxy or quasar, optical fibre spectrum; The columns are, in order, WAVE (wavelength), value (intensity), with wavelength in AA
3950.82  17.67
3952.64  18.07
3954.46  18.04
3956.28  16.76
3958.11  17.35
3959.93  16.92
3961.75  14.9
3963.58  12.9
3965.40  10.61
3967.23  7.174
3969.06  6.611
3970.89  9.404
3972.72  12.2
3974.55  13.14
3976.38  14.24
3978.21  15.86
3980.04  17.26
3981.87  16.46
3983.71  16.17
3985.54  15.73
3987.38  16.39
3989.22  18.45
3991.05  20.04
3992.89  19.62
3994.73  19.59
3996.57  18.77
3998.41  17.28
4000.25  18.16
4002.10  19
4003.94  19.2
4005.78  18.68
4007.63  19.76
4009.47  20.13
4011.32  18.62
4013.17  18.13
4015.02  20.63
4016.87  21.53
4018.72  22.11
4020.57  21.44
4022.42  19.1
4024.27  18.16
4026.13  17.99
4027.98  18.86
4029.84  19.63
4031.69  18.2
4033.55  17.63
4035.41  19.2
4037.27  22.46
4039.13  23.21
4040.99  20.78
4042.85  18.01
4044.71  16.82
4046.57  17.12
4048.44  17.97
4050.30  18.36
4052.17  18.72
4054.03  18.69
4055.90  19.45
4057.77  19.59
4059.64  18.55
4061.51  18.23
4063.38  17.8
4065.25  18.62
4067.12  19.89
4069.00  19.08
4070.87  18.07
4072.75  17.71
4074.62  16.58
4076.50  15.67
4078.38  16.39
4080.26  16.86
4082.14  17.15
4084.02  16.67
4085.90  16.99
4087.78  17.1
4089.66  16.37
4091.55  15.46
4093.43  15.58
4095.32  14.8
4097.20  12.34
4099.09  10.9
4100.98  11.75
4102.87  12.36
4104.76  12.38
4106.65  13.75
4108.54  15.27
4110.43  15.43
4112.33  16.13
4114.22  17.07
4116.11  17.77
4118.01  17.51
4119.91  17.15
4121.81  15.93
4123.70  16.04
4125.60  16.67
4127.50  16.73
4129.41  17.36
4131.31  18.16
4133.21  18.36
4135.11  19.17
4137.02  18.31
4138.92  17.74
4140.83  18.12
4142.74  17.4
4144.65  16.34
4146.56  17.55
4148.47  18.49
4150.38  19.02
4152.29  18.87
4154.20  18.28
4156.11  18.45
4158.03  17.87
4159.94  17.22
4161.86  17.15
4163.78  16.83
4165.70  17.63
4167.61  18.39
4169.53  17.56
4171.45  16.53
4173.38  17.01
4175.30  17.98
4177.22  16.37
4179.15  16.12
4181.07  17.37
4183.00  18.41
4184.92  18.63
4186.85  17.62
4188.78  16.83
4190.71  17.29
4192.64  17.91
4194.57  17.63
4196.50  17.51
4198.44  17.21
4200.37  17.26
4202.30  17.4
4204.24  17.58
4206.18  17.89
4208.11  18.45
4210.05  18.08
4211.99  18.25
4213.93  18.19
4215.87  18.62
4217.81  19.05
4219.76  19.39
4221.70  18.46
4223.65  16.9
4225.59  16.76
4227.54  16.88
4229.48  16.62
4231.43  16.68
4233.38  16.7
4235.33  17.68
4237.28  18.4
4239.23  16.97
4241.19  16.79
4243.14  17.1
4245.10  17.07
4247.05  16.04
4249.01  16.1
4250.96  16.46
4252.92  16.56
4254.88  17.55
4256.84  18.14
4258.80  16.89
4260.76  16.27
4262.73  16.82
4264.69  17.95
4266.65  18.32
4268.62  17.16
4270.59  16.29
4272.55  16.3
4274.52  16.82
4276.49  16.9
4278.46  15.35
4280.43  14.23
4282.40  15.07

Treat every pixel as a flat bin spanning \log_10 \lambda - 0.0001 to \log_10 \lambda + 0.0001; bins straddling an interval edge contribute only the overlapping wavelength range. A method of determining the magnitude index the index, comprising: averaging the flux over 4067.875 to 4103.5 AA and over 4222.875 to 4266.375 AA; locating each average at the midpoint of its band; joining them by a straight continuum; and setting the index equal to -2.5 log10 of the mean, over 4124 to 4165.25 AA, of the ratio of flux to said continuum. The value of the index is -0.102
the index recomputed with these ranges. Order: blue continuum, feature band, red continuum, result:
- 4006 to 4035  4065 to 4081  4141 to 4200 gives 0.070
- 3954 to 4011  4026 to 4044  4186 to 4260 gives -0.199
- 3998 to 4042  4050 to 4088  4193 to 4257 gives 0.069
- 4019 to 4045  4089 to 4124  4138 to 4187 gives 0.230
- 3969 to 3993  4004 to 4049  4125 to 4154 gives -0.209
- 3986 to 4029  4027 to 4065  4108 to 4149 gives -0.024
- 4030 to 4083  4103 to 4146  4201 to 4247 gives 0.089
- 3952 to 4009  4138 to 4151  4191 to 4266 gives -0.052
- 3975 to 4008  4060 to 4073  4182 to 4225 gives -0.044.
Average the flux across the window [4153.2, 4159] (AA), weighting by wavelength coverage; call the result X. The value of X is 18.2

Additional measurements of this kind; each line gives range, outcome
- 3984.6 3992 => 17.7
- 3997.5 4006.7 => 18.5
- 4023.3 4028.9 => 18.3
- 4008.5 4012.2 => 19.4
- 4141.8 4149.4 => 17.4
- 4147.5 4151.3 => 18.8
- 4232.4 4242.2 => 17.3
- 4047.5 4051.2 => 18.2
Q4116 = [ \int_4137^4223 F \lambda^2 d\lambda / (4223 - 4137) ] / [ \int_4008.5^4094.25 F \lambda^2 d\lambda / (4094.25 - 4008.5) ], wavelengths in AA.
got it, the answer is 1.0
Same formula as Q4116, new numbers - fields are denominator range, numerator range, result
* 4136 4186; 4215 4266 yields 1.01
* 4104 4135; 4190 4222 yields 1.14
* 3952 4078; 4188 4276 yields 1.09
